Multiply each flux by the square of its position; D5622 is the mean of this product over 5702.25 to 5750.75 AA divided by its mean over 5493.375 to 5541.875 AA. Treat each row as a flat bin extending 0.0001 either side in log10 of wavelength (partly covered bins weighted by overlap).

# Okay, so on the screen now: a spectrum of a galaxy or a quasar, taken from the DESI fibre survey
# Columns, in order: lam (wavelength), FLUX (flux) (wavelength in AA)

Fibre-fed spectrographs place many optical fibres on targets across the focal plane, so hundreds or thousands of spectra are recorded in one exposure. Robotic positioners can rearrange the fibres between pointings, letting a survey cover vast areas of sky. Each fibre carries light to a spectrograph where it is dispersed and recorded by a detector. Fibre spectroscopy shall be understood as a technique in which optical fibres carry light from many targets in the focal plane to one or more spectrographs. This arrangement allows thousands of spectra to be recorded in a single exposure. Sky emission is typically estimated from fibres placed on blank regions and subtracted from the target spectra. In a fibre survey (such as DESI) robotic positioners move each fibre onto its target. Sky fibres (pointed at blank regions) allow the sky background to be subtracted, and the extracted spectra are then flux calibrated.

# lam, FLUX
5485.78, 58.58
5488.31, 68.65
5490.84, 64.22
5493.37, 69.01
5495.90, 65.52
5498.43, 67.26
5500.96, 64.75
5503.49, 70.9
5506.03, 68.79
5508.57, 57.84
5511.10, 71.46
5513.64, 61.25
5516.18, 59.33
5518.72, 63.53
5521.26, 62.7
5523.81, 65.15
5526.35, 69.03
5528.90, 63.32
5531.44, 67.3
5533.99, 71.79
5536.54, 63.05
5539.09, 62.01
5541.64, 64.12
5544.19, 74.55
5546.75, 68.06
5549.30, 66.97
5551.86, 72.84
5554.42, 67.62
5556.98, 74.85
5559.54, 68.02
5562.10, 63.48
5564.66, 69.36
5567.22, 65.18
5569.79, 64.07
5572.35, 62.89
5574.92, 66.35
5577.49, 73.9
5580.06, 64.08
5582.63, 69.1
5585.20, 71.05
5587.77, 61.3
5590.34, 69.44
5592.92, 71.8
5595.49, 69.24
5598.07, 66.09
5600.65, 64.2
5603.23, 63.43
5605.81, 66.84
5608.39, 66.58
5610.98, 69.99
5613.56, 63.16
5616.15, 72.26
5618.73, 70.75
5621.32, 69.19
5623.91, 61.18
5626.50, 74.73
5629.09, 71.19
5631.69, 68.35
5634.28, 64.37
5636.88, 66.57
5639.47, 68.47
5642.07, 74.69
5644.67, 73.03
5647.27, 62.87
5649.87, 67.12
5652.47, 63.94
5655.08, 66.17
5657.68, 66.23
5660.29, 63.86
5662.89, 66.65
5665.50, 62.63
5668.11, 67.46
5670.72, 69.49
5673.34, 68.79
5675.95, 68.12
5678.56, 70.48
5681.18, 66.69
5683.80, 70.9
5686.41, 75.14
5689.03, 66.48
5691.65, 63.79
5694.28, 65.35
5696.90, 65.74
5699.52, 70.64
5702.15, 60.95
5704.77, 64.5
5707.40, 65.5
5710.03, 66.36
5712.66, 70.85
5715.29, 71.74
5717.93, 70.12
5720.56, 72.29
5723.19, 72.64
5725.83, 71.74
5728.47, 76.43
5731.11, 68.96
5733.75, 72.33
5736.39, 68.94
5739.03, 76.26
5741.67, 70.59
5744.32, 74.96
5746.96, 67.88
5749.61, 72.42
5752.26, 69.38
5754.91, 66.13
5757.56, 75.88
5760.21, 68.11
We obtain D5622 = 1.2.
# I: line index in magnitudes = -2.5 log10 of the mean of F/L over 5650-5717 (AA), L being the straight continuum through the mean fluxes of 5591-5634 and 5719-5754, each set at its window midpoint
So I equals 0.048 mag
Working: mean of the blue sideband 68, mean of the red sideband 71.8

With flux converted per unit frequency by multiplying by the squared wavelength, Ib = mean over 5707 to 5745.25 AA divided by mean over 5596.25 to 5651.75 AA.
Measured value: 1.09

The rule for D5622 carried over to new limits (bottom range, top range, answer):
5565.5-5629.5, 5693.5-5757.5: 1.08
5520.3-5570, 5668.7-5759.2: 1.10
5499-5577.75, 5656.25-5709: 1.06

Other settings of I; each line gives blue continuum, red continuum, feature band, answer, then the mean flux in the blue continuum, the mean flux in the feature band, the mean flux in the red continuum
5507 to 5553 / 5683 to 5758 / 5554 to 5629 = -0.01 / 65.8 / 67.7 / 69.8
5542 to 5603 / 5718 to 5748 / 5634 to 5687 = 0.04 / 67.9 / 67.8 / 72.1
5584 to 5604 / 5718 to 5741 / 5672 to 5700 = 0.04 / 67.2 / 68.3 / 72.3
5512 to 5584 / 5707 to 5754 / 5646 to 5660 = 0.07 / 66.6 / 65.2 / 71.1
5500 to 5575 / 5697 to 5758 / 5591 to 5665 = 0.01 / 66.4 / 67.6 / 70.2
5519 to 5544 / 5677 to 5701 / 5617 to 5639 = -0.02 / 65.7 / 68.4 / 68.3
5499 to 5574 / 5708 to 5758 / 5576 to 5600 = -0.01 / 66.4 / 68.3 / 71.2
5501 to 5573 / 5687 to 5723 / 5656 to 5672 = 0.02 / 66.4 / 66.1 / 67.6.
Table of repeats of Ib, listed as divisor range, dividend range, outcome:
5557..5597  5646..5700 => 1.03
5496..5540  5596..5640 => 1.07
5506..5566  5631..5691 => 1.07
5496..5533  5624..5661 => 1.09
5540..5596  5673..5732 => 1.06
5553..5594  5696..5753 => 1.09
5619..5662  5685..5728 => 1.04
